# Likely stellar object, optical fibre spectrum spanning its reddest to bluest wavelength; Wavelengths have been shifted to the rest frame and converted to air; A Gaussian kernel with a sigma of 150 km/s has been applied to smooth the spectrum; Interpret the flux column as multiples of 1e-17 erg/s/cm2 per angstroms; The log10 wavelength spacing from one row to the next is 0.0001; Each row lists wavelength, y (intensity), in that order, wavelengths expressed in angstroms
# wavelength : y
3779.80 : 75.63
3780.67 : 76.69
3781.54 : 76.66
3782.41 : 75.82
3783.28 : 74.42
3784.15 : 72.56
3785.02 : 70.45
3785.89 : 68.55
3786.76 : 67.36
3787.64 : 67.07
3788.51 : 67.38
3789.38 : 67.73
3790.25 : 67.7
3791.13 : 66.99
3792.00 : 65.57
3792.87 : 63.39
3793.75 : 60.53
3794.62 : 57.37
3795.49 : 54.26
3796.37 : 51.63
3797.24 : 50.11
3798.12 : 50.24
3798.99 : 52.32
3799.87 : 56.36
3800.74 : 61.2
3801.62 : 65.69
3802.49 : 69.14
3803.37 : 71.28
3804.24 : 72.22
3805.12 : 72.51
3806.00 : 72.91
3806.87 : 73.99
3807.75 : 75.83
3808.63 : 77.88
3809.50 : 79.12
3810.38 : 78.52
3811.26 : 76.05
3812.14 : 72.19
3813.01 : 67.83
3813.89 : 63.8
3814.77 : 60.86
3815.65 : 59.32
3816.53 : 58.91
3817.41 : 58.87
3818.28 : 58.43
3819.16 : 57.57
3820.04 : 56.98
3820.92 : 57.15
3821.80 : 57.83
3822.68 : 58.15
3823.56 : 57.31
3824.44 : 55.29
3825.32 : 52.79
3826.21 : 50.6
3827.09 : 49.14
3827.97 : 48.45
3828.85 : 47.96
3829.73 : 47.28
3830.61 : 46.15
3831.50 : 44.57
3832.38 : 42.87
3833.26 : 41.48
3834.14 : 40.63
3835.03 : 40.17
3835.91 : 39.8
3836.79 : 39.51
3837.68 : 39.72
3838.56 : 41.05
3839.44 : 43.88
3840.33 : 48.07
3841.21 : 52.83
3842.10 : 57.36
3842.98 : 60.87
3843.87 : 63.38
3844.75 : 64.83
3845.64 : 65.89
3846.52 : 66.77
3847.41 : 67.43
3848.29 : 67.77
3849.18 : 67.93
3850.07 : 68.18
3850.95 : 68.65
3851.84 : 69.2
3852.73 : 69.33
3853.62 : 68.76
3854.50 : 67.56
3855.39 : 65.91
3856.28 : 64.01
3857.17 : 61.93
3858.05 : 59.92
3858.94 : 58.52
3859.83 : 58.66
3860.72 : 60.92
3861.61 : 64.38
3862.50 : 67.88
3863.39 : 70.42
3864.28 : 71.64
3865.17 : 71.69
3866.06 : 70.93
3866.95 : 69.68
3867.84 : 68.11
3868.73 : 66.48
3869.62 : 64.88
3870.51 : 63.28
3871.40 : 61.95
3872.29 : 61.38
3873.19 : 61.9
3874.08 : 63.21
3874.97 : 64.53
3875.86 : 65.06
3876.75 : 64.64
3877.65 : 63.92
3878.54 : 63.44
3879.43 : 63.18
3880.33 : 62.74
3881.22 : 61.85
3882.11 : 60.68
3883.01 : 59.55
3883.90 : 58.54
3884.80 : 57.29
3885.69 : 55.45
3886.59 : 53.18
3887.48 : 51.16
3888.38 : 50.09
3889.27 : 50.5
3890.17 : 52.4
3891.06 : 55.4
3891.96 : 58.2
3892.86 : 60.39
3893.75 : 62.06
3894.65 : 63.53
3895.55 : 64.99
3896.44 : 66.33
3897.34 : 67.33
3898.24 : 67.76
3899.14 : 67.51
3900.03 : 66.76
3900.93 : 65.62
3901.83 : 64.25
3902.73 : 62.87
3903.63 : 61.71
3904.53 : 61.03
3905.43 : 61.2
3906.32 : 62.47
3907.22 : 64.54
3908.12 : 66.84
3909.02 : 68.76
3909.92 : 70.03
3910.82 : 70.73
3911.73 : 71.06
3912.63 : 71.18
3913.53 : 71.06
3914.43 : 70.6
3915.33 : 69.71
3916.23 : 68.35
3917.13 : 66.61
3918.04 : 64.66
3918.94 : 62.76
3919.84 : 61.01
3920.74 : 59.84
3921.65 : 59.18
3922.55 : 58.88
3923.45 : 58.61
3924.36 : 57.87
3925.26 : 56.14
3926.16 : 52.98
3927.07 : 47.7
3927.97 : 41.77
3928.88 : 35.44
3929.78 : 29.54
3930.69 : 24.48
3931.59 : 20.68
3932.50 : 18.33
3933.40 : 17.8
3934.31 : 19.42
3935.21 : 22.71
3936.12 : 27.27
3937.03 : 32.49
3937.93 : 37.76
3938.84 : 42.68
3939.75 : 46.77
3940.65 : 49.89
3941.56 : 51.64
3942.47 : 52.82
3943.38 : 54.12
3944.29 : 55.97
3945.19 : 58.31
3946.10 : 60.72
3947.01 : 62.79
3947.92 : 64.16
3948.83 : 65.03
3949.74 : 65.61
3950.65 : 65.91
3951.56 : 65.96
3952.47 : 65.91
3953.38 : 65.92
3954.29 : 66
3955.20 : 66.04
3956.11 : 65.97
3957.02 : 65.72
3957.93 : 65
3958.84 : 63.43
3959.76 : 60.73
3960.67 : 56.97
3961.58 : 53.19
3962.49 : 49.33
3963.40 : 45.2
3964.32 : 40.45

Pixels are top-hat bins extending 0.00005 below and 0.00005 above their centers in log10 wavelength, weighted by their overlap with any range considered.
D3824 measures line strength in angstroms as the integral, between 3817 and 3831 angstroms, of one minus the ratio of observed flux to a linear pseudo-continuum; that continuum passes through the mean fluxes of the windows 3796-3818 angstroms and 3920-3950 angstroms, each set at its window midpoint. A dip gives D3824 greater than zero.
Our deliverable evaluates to 2.1 angstroms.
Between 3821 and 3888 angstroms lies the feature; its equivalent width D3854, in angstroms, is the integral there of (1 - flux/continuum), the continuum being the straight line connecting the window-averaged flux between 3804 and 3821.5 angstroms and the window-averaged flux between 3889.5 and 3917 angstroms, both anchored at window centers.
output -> 7.5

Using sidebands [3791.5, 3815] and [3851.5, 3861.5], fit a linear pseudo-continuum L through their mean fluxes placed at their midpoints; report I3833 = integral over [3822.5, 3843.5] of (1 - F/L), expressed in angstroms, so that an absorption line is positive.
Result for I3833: 5.5 angstroms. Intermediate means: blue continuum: 65.7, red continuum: 64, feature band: 47.7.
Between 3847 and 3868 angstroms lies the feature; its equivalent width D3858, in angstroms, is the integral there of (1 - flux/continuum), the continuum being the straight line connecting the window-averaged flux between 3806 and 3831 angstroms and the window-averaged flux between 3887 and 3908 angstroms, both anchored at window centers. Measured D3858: -1.9 angstroms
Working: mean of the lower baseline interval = 61.1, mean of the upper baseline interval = 61.3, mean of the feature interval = 66.6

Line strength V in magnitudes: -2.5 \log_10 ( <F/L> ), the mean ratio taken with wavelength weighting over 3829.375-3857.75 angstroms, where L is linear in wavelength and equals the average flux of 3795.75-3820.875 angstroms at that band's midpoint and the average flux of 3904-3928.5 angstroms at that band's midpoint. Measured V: 0.14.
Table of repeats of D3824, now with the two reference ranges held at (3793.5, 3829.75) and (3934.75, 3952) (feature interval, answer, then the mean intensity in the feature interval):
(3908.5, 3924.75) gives -3.6 angstroms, 65.6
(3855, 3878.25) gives -3.0 angstroms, 64.8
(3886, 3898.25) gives -0.7 angstroms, 58.4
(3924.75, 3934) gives 3.2 angstroms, 34.4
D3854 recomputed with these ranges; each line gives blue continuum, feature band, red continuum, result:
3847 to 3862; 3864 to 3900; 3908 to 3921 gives 2.3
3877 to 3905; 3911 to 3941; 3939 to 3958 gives 6.0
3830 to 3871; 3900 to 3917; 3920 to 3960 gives -4.1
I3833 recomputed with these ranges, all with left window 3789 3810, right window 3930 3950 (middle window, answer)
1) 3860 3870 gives -2.4 angstroms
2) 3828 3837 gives 2.5 angstroms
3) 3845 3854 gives -1.7 angstroms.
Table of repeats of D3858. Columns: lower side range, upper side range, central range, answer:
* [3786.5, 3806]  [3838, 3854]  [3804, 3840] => 3.1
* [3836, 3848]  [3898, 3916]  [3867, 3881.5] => -0.8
